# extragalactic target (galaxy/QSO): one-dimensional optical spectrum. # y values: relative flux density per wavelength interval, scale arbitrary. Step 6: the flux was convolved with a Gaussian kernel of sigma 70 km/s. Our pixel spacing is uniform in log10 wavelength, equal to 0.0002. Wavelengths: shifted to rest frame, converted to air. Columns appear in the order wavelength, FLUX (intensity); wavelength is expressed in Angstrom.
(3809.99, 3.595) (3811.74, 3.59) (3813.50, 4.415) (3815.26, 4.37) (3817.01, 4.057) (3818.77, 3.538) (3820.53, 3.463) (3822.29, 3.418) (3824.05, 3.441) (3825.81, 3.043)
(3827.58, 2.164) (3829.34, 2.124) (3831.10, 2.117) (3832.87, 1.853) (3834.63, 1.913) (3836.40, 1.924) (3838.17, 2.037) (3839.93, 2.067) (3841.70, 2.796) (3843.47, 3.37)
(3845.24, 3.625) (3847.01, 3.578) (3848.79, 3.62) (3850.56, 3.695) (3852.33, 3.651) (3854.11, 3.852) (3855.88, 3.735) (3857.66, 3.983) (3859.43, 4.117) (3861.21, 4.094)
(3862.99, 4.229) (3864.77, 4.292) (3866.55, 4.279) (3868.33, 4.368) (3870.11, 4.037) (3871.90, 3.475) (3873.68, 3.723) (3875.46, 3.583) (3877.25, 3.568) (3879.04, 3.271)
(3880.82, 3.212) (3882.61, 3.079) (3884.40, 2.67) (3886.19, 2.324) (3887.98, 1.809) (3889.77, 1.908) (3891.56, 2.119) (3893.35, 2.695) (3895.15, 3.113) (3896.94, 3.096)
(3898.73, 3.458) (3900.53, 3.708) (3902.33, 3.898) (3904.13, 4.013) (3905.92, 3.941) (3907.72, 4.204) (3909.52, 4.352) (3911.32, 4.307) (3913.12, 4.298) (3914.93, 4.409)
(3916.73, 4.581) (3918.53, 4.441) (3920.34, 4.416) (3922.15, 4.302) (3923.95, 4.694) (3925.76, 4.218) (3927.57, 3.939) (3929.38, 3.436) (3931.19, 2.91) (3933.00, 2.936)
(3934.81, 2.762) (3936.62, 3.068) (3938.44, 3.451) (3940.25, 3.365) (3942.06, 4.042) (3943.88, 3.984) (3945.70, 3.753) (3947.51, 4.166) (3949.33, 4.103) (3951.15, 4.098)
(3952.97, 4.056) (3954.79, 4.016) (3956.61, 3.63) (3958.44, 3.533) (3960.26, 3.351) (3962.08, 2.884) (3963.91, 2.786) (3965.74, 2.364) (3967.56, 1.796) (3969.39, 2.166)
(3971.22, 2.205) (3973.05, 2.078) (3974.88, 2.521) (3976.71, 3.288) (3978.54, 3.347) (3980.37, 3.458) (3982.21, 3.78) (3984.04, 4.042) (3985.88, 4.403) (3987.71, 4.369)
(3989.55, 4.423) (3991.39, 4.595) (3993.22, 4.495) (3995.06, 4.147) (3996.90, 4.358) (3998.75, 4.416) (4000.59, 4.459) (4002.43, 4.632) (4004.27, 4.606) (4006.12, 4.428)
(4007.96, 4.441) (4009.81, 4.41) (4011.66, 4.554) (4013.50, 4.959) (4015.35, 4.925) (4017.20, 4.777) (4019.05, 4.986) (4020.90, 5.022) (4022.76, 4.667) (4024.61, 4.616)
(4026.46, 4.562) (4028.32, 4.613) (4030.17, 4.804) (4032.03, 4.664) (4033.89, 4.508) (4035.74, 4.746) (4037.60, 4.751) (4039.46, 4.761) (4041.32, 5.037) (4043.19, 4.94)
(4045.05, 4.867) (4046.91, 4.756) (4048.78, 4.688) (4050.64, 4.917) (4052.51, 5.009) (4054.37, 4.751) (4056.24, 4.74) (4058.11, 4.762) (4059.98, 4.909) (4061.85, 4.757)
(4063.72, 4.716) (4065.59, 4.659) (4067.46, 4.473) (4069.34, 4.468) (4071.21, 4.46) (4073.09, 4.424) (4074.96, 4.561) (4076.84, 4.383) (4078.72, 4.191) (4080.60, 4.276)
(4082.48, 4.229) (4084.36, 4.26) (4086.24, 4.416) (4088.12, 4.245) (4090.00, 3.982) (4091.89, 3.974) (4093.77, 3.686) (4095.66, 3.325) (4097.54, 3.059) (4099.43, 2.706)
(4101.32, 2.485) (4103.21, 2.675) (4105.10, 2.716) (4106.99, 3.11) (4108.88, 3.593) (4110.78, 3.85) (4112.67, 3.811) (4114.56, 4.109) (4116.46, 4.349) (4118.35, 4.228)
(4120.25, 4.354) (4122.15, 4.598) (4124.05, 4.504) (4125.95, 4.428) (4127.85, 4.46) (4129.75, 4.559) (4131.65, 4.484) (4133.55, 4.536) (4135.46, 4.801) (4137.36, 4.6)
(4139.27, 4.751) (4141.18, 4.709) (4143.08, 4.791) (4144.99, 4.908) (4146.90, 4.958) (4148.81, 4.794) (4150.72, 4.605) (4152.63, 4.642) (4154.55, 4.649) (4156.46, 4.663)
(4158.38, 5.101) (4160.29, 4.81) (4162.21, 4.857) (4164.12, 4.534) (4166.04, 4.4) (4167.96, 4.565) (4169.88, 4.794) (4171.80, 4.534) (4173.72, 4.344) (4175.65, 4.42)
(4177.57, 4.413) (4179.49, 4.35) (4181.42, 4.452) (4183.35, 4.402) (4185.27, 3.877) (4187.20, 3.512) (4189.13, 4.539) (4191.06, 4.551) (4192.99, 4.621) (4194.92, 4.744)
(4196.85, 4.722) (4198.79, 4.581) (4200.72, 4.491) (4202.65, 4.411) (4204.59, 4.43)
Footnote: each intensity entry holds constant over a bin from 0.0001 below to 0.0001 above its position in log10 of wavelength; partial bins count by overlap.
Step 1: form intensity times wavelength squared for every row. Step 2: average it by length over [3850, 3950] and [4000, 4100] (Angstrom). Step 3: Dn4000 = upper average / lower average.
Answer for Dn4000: 1.33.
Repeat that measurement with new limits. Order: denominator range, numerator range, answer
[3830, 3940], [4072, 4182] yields 1.39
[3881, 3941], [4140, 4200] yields 1.48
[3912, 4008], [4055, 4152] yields 1.21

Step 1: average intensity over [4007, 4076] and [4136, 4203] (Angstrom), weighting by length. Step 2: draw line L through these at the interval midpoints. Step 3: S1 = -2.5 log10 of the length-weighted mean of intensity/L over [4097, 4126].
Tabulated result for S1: 0.26 mag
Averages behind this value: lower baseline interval 4.72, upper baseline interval 4.58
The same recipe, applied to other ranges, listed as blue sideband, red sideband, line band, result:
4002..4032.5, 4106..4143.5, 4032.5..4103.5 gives 0.04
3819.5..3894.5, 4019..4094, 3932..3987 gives 0.17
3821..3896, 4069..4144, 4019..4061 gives -0.24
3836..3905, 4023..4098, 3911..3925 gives -0.22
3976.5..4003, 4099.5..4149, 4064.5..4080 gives -0.07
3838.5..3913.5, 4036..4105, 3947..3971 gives 0.18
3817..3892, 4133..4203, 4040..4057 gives -0.20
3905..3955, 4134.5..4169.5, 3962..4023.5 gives 0.07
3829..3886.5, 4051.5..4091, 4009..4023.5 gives -0.14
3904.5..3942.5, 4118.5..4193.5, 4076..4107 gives 0.20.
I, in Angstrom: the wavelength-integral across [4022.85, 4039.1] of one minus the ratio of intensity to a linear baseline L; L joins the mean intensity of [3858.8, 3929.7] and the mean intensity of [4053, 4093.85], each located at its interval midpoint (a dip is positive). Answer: -1.50 Angstrom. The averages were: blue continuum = 3.69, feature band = 4.66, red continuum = 4.45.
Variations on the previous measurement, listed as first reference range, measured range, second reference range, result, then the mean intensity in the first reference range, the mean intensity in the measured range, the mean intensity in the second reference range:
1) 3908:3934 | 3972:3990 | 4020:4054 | 3.67 Angstrom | 4.09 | 3.54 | 4.77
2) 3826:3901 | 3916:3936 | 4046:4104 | -2.29 Angstrom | 3.15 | 3.86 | 4.23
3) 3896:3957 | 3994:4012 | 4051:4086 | -0.82 Angstrom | 3.89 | 4.44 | 4.56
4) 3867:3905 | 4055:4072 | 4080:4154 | -3.28 Angstrom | 3.21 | 4.66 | 4.12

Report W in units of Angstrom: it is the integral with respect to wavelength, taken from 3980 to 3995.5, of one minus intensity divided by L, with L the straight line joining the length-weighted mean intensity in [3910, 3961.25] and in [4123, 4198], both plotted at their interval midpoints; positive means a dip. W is -0.7 Angstrom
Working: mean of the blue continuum 3.87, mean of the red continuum 4.57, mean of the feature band 4.22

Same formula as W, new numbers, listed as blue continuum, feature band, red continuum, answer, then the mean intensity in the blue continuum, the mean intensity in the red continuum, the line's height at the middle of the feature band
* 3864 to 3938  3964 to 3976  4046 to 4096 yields 5.15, 3.58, 4.46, 3.94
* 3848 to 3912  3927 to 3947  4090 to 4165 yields 1.42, 3.54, 4.2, 3.69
